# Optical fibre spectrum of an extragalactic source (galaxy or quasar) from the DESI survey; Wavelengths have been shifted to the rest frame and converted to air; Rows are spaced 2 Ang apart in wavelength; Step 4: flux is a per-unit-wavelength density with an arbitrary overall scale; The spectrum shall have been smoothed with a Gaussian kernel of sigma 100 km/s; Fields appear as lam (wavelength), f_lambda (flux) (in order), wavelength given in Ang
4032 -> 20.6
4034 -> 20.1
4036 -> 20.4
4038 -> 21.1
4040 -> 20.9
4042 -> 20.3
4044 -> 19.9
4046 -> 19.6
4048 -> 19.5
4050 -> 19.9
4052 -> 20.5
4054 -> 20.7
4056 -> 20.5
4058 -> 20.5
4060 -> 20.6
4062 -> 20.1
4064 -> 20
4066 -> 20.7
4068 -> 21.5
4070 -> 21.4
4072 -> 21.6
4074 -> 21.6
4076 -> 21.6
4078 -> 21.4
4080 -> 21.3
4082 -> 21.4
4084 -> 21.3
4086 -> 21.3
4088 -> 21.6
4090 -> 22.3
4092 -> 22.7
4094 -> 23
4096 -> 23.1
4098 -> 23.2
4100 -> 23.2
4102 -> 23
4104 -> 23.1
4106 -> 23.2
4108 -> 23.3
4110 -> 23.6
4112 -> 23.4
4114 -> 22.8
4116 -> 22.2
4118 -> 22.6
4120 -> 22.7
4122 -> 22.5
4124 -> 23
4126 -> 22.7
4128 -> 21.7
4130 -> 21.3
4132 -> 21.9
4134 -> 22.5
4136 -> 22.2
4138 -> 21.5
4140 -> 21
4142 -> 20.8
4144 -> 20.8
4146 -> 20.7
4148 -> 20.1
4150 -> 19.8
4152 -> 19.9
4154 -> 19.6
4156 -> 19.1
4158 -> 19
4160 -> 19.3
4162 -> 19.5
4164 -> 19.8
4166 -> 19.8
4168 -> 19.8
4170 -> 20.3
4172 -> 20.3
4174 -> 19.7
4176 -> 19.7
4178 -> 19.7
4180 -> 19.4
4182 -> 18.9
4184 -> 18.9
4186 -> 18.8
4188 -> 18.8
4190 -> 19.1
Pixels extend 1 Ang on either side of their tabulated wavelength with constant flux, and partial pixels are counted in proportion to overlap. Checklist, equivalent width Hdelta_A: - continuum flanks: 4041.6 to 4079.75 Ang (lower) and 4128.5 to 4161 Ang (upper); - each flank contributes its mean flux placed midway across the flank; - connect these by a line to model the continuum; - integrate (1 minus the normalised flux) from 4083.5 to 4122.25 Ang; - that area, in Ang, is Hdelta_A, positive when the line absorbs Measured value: -3.9 Ang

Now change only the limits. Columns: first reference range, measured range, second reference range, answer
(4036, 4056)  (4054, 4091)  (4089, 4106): 0.9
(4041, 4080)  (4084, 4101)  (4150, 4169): -1.8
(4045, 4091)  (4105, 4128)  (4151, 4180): -2.9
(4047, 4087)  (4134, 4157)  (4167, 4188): -0.8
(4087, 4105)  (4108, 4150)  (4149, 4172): -1.5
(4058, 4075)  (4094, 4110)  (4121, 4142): -1.3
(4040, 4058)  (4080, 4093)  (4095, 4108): 0.3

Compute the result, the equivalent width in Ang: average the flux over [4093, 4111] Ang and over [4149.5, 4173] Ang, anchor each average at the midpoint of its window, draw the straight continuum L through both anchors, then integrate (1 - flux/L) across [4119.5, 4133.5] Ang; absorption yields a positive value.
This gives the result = -0.3 Ang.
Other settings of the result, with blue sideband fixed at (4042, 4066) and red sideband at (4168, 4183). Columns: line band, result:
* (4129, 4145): -1.3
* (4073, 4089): -1.1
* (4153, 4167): 0.2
